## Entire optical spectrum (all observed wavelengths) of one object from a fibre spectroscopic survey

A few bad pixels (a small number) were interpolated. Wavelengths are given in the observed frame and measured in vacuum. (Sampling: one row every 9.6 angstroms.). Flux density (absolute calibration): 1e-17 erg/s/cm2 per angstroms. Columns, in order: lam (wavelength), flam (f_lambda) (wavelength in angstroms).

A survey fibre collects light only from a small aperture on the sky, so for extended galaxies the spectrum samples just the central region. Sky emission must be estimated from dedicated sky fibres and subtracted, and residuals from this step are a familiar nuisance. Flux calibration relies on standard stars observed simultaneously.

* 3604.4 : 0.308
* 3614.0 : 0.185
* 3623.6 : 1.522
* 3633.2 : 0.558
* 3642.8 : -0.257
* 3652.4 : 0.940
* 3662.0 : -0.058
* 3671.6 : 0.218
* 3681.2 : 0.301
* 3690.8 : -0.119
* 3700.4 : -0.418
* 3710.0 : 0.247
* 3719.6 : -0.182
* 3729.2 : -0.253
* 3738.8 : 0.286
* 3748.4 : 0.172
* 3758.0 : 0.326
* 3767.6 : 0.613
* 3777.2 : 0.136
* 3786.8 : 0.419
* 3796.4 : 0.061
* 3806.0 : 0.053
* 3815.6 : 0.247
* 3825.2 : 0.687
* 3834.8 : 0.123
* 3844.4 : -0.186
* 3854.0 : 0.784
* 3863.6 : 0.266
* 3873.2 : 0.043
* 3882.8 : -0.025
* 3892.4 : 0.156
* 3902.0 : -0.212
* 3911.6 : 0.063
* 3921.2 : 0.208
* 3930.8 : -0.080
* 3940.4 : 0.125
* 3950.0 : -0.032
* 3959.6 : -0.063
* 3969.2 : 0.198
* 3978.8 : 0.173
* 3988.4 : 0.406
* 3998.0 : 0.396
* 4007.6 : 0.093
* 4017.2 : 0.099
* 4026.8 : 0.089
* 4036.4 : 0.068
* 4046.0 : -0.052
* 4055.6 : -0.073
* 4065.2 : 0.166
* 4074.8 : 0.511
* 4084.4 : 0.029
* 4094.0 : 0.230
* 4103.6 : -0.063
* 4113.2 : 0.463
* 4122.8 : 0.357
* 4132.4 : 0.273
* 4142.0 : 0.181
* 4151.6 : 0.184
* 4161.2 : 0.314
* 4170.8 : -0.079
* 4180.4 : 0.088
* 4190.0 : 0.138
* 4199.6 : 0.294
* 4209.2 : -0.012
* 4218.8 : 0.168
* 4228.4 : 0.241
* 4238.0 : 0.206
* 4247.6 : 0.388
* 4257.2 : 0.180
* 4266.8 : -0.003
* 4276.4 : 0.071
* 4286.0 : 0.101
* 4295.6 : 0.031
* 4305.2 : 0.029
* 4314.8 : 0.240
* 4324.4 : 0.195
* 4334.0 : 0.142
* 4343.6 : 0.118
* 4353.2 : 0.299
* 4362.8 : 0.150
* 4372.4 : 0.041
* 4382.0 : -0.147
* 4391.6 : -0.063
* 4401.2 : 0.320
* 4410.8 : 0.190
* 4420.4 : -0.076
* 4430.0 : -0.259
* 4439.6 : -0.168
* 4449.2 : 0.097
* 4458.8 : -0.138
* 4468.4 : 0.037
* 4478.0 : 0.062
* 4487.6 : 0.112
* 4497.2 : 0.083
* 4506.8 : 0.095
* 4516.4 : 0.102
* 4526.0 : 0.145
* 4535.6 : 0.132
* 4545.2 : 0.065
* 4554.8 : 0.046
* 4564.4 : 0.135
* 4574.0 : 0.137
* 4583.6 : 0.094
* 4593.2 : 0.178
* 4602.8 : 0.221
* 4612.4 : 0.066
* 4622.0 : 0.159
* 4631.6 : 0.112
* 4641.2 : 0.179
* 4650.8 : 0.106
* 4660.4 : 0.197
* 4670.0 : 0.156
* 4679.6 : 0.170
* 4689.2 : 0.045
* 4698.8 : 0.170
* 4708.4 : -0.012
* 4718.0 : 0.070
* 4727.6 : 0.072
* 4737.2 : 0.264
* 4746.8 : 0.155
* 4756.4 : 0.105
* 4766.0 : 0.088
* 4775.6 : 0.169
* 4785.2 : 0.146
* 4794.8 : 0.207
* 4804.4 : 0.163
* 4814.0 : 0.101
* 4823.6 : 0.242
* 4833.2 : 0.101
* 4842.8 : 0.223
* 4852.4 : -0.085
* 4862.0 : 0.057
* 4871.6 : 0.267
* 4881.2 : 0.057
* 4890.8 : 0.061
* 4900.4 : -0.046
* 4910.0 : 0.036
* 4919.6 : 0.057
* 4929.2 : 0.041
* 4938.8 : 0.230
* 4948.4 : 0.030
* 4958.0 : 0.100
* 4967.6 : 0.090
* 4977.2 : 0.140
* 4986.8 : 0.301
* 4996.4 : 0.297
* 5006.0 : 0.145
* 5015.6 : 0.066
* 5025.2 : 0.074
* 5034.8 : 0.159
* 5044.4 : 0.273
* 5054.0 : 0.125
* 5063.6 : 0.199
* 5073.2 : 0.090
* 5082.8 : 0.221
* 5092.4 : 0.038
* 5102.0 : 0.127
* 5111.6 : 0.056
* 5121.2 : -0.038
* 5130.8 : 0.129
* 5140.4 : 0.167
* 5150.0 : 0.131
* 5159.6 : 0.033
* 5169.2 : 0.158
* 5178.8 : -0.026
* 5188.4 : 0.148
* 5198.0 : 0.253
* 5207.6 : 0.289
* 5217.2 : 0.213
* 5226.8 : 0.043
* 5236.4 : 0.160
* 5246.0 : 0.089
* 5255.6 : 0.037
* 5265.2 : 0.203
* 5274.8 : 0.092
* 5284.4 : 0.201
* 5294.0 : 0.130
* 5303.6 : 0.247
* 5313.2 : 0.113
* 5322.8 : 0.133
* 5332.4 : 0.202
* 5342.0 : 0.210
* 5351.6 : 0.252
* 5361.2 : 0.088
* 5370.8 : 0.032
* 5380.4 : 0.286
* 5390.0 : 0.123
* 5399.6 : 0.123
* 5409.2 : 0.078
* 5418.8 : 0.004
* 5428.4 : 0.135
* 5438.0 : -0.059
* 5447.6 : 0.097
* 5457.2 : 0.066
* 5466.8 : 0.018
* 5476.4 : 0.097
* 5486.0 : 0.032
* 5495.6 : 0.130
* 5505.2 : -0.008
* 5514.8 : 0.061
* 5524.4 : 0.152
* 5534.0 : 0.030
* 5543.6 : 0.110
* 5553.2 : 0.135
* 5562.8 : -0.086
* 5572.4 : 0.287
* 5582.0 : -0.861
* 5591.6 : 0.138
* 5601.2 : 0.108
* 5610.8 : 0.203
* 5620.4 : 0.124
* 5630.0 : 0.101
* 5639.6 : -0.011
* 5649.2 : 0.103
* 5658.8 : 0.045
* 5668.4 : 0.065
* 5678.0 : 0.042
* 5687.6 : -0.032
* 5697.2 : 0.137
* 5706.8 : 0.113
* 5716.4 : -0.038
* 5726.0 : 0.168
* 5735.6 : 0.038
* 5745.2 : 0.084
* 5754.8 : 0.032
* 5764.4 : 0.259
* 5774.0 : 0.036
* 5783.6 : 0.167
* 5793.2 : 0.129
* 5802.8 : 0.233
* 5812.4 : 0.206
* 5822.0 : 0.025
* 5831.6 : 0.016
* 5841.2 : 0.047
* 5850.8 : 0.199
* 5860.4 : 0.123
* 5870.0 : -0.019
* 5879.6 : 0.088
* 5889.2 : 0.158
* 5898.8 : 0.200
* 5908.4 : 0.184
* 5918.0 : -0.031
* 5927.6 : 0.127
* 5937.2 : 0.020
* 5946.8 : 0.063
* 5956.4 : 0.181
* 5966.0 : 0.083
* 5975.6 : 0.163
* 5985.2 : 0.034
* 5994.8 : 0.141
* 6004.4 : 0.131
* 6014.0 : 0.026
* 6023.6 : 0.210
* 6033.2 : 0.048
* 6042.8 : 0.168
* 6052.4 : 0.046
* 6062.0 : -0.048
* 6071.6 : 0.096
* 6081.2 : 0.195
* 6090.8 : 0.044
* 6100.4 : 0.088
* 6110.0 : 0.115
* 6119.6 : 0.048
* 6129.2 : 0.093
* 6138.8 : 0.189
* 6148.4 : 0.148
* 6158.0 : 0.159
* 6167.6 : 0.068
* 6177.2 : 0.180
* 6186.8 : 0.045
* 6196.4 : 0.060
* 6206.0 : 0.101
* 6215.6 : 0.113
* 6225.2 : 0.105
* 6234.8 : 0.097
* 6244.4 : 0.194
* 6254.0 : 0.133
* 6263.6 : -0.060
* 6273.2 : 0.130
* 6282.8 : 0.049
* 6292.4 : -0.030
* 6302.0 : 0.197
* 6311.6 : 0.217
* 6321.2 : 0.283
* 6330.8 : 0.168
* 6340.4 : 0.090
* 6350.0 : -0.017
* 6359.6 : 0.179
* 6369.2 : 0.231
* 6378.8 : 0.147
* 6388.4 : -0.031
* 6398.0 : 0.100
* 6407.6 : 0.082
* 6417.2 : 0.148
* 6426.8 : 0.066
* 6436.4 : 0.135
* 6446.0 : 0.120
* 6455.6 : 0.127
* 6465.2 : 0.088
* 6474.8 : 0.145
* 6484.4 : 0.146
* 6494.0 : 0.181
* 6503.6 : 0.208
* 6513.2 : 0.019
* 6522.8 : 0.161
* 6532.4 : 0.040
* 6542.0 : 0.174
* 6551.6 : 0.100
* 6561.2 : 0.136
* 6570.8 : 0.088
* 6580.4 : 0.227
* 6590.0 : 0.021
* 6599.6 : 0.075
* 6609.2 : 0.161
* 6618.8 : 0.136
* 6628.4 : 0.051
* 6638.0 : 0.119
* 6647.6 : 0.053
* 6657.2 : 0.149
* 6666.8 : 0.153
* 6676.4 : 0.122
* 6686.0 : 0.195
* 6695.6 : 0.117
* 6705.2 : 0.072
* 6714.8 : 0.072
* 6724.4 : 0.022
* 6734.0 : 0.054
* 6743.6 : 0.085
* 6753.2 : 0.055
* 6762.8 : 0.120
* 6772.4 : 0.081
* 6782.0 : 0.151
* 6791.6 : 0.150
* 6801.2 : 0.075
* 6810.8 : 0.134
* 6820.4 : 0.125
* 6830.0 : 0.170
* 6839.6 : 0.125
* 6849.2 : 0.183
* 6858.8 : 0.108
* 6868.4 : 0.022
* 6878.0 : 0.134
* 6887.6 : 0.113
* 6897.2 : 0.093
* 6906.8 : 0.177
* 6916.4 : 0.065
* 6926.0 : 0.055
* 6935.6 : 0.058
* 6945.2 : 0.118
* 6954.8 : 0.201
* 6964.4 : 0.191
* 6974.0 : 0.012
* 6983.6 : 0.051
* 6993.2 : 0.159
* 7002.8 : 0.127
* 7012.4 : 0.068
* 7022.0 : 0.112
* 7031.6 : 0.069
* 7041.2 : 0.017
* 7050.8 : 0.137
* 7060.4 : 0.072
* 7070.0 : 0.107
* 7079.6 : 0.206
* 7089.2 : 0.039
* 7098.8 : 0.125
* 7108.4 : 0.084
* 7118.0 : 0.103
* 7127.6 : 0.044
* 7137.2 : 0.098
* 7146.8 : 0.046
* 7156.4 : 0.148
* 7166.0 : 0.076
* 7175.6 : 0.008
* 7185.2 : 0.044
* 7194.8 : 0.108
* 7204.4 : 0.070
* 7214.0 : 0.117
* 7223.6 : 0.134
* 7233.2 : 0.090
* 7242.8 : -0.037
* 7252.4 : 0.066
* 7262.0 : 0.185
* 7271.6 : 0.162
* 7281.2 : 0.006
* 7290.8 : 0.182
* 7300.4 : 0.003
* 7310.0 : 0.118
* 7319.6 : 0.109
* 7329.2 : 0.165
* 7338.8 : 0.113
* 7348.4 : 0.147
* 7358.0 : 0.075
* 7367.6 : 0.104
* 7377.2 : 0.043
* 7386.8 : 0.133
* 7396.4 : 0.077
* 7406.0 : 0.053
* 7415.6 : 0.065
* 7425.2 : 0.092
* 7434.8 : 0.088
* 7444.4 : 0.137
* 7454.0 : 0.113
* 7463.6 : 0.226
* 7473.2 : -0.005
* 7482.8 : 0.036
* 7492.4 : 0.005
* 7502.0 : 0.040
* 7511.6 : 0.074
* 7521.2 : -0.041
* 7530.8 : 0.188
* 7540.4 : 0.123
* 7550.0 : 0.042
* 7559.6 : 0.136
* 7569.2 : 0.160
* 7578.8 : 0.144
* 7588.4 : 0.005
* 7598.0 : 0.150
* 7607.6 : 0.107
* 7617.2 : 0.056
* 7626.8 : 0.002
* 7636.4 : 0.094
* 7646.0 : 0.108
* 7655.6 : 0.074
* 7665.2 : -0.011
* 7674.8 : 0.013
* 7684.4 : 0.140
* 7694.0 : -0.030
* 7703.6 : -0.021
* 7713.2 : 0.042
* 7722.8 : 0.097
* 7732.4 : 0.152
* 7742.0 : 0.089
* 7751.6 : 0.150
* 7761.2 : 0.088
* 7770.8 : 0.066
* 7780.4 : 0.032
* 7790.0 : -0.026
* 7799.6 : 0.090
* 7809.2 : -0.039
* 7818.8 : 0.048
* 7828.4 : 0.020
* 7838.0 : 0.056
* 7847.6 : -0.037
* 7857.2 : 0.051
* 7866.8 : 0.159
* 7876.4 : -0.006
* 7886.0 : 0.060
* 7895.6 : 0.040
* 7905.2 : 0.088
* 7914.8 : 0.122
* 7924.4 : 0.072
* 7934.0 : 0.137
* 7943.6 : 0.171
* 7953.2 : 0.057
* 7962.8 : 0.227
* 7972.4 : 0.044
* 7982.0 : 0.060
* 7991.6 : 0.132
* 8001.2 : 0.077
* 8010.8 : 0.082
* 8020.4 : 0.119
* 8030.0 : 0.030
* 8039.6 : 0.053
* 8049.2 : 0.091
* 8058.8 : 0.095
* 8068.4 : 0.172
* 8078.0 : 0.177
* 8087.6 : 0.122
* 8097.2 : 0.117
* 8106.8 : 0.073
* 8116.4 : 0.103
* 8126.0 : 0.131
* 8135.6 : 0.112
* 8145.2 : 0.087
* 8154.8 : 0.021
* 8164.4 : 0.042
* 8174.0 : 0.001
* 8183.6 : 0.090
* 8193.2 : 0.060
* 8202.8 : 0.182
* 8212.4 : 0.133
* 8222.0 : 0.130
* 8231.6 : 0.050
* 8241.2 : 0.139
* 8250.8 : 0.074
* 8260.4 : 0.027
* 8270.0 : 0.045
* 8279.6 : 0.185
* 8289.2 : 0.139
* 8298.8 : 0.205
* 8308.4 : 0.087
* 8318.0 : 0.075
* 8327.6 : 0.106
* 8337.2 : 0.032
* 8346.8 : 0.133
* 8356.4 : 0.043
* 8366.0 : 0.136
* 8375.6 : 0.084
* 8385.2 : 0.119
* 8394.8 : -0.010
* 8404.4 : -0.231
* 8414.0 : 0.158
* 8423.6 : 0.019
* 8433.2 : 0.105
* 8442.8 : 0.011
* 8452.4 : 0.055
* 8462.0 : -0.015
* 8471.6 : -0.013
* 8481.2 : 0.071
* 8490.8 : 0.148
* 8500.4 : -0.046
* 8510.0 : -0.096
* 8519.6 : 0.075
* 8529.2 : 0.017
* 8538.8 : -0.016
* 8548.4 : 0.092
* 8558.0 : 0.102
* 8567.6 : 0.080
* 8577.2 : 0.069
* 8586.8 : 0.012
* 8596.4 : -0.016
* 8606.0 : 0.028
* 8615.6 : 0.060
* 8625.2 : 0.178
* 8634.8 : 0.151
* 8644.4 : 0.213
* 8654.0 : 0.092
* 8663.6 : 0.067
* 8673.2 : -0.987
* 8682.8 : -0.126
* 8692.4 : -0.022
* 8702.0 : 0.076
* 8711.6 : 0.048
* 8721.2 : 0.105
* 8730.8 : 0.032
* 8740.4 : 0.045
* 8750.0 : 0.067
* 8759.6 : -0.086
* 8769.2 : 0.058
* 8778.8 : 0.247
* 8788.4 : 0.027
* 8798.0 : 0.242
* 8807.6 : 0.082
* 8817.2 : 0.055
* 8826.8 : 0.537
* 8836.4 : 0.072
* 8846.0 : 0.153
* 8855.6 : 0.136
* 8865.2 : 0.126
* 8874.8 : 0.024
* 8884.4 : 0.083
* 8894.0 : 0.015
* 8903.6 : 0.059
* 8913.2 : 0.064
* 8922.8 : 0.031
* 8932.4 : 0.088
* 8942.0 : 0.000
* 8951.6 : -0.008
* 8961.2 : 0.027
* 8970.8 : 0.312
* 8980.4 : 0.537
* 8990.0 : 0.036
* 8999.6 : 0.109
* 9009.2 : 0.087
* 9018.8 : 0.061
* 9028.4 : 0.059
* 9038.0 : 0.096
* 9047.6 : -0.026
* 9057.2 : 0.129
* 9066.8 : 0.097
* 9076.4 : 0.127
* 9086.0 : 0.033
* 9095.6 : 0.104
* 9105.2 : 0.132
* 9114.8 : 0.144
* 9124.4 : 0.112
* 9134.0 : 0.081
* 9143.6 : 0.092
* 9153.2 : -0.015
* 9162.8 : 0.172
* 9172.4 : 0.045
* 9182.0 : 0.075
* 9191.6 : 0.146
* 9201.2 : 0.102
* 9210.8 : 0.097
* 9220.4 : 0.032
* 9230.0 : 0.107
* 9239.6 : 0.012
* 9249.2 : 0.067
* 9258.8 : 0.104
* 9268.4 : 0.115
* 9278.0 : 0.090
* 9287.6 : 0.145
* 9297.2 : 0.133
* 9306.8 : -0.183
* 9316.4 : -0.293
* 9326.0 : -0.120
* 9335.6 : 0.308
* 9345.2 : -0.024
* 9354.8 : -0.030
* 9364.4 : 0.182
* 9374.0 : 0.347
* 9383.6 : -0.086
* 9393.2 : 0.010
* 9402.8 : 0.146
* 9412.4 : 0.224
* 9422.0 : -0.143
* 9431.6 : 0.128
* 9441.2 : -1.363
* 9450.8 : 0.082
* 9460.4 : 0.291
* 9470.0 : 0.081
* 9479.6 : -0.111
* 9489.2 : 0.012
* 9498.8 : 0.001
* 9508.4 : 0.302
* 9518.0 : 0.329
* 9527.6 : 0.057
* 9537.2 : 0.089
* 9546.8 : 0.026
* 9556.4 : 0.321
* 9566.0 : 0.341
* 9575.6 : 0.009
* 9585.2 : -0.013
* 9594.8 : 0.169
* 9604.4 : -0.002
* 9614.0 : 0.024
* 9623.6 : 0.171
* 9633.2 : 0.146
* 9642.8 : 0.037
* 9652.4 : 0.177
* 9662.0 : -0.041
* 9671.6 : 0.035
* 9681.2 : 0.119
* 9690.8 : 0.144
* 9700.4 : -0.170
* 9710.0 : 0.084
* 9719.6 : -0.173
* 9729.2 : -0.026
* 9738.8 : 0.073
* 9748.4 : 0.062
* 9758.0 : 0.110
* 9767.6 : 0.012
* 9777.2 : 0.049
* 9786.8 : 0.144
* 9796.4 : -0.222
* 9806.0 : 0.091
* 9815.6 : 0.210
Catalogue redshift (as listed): 1.408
